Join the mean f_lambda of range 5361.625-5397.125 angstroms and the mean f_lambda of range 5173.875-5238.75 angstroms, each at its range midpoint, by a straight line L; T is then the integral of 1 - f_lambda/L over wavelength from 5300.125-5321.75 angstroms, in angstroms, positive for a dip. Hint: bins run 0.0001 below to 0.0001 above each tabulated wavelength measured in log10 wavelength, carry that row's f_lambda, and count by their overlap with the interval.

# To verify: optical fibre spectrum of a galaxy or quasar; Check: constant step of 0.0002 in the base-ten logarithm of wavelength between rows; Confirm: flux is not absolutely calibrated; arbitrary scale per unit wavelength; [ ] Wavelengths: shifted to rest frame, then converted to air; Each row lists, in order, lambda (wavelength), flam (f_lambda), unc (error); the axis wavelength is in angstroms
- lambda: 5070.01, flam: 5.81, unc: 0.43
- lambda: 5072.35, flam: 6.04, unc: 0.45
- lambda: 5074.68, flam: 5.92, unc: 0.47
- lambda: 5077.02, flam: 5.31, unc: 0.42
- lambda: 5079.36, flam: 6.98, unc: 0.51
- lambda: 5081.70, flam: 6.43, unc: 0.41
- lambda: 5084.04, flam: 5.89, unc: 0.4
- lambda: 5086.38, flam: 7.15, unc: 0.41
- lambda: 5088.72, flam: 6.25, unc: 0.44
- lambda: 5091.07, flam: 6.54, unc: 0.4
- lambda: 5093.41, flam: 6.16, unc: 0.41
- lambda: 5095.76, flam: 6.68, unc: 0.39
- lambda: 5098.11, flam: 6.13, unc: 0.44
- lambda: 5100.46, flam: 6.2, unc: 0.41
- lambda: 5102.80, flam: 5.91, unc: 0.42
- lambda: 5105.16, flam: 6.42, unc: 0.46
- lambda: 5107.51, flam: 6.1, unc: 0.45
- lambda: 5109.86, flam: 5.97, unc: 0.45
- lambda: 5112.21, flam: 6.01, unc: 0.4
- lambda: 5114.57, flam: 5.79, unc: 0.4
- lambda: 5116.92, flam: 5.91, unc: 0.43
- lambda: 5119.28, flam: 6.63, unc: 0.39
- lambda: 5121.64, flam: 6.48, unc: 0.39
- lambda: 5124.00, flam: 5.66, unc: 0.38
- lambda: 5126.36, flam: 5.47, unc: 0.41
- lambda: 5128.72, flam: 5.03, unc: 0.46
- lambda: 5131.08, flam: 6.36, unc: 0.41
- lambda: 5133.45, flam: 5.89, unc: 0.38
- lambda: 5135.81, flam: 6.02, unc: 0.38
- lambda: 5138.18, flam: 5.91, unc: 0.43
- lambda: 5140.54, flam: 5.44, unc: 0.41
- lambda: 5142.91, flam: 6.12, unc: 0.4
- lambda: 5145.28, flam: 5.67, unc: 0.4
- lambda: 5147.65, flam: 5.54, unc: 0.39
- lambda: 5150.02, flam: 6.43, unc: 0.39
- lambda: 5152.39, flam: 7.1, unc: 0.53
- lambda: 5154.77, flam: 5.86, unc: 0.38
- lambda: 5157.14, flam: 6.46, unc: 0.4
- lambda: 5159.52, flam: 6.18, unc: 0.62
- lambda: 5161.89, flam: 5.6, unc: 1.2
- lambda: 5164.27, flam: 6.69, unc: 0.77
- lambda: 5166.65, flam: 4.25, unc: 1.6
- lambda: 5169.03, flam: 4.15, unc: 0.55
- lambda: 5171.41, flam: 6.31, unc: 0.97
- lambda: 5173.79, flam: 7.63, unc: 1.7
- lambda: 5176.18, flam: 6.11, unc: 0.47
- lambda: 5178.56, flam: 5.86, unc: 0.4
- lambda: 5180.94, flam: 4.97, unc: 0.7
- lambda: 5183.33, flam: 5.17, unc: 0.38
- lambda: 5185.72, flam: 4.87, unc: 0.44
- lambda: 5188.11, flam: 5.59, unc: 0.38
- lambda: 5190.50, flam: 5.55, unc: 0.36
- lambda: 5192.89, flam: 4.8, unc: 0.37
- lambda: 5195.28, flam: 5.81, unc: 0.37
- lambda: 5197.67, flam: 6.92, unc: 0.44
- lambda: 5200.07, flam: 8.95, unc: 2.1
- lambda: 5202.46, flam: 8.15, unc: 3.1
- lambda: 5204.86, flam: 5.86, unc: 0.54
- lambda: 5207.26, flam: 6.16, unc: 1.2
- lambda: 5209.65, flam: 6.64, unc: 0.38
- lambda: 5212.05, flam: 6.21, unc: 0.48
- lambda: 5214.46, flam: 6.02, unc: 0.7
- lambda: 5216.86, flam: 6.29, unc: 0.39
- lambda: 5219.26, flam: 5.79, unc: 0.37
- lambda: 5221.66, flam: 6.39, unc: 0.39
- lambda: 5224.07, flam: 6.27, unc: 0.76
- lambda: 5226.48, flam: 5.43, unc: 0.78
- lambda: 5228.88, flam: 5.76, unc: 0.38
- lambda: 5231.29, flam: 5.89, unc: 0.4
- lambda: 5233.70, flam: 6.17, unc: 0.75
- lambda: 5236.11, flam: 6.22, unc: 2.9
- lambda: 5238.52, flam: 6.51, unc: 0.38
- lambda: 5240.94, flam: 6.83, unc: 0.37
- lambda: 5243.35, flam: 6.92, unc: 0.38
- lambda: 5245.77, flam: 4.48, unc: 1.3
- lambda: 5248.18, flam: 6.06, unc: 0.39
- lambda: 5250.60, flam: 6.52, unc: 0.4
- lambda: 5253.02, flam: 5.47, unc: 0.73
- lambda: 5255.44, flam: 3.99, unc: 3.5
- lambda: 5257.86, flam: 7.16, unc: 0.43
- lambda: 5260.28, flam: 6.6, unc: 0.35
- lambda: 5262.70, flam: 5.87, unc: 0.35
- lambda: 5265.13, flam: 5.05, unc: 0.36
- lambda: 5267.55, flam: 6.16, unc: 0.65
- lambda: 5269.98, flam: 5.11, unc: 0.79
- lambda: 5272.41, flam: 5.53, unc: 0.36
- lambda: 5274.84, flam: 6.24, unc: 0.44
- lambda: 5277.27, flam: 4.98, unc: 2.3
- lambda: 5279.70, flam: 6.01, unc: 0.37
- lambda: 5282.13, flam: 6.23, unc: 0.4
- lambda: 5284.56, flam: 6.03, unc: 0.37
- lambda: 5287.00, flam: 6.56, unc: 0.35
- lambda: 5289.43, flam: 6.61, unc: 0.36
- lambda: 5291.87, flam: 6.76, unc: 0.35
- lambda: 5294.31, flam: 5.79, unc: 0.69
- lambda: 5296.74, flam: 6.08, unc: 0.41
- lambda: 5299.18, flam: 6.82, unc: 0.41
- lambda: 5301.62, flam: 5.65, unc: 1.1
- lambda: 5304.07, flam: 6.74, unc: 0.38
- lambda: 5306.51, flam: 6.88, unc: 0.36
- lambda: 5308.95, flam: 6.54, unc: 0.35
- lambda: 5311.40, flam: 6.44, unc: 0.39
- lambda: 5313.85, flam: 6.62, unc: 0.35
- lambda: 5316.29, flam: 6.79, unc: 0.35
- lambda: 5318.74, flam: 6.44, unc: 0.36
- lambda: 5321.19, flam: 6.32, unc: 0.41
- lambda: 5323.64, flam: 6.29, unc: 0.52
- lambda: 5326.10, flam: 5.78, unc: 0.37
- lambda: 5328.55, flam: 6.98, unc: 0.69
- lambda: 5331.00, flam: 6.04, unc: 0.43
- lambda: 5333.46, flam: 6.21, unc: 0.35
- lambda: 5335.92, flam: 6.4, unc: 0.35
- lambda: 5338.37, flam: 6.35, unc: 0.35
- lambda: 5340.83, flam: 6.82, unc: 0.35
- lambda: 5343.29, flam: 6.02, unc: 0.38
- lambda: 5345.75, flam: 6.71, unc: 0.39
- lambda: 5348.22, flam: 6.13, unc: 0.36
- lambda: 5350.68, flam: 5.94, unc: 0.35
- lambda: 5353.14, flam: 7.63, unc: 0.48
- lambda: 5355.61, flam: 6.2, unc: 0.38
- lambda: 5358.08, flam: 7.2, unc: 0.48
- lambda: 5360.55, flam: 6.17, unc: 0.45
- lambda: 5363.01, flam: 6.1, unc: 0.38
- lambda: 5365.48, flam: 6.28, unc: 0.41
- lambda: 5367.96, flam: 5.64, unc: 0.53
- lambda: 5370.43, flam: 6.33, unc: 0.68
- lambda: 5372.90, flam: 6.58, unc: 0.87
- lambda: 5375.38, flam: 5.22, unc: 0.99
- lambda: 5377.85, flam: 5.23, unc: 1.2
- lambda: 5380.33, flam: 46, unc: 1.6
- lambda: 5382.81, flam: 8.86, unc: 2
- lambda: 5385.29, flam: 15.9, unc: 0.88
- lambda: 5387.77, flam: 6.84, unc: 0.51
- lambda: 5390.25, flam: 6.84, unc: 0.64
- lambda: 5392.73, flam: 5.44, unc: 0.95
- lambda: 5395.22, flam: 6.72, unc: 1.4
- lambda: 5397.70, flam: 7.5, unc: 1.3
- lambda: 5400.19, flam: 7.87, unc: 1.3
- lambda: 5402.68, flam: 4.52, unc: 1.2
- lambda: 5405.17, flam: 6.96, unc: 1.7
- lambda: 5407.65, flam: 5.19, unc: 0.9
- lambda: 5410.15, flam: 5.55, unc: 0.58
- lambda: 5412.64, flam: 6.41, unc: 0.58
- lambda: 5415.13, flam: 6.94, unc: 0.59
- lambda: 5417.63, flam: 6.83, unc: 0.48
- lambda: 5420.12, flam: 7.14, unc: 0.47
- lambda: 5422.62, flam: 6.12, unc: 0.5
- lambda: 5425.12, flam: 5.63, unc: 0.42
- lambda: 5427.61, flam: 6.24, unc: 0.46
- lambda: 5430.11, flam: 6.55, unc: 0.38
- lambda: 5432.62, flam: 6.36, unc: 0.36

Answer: 4.8 angstroms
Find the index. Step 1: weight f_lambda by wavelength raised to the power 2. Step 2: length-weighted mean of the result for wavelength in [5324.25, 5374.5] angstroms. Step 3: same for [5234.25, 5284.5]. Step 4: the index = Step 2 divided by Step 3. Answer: 1.12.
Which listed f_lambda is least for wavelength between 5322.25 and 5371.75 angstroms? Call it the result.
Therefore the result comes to 5.64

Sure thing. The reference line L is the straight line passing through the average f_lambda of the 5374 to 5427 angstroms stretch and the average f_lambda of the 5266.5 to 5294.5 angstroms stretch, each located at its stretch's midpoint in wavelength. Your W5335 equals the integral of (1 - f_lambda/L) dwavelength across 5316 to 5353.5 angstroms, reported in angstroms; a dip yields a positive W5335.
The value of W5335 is 4.3 angstroms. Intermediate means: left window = 6.01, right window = 8.7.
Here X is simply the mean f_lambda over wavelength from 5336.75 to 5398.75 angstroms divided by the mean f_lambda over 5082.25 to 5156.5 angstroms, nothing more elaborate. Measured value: 1.38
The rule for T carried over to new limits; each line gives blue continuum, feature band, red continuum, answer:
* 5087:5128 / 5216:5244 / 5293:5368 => 0.40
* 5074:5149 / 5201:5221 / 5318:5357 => -0.70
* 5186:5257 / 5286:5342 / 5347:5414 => 6.79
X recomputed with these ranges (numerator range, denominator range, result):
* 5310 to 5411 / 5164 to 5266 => 1.27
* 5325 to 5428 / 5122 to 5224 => 1.26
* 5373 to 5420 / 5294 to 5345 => 1.41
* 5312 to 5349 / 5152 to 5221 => 1.06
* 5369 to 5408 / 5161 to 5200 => 1.67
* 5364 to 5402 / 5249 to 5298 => 1.64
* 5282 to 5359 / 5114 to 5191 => 1.10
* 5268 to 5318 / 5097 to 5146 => 1.04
